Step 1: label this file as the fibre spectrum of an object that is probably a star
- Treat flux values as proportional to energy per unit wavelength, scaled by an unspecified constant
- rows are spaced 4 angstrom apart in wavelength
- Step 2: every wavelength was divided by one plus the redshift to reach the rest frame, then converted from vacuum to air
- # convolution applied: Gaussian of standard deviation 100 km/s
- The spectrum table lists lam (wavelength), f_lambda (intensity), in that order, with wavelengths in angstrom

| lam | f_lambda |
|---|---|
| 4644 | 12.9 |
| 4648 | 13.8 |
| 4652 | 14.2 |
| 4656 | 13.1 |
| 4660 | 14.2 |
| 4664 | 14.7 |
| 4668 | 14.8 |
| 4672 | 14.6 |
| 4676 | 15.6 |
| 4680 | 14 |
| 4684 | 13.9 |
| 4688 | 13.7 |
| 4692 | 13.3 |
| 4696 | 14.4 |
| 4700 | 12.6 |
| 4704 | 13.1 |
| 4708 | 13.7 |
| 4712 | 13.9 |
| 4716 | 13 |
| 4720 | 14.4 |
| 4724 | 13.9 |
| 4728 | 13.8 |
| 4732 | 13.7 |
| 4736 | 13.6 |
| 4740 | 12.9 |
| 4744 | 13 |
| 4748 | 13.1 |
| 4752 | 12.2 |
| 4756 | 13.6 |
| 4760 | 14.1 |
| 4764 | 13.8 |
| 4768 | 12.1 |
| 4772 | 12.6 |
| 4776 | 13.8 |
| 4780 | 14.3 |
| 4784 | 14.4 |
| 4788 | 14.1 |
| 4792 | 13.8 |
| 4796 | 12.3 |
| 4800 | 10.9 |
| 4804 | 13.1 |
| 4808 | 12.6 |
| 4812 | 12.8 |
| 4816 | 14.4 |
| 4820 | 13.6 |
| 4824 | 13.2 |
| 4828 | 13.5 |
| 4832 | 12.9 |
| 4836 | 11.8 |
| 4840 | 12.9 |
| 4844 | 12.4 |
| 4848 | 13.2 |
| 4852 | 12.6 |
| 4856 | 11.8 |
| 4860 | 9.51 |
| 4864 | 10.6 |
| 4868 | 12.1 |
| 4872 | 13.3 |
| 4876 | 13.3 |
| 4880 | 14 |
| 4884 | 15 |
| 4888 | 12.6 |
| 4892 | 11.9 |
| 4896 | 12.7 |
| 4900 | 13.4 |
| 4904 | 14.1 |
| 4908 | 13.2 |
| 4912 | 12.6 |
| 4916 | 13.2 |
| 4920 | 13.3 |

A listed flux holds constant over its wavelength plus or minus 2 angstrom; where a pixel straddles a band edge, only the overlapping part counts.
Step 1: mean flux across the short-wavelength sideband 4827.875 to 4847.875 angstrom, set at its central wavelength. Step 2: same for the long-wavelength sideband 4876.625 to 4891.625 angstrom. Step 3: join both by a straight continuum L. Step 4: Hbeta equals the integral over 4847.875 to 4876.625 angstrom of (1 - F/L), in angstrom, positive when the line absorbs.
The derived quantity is 2.7 angstrom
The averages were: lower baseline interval 12.7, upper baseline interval 13.6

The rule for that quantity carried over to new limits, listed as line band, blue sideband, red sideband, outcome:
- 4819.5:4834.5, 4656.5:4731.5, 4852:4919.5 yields -0.14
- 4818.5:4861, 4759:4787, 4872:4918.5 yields 2.75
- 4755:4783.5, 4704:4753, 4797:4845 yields -0.73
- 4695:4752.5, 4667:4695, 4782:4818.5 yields 1.78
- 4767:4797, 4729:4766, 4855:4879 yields -1.38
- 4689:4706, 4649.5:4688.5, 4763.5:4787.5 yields 0.87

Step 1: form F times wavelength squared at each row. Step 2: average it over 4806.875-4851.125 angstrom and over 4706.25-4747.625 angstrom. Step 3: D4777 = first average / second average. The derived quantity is 1.0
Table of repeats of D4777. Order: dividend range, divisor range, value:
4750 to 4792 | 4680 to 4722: 1.02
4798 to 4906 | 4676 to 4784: 0.99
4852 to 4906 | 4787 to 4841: 1.00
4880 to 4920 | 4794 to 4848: 1.07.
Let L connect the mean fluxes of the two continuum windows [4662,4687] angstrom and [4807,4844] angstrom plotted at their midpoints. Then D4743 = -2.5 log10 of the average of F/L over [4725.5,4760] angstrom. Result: 0.05 mag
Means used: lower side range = 14.6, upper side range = 13.1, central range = 13.3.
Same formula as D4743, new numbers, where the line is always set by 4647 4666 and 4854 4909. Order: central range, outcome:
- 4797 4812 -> 0.07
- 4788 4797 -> -0.01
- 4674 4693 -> -0.02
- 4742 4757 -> 0.04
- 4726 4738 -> -0.01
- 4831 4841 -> 0.04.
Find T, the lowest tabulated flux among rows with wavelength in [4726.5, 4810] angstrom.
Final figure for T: 10.9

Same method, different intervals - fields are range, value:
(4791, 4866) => 9.51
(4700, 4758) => 12.2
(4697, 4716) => 12.6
